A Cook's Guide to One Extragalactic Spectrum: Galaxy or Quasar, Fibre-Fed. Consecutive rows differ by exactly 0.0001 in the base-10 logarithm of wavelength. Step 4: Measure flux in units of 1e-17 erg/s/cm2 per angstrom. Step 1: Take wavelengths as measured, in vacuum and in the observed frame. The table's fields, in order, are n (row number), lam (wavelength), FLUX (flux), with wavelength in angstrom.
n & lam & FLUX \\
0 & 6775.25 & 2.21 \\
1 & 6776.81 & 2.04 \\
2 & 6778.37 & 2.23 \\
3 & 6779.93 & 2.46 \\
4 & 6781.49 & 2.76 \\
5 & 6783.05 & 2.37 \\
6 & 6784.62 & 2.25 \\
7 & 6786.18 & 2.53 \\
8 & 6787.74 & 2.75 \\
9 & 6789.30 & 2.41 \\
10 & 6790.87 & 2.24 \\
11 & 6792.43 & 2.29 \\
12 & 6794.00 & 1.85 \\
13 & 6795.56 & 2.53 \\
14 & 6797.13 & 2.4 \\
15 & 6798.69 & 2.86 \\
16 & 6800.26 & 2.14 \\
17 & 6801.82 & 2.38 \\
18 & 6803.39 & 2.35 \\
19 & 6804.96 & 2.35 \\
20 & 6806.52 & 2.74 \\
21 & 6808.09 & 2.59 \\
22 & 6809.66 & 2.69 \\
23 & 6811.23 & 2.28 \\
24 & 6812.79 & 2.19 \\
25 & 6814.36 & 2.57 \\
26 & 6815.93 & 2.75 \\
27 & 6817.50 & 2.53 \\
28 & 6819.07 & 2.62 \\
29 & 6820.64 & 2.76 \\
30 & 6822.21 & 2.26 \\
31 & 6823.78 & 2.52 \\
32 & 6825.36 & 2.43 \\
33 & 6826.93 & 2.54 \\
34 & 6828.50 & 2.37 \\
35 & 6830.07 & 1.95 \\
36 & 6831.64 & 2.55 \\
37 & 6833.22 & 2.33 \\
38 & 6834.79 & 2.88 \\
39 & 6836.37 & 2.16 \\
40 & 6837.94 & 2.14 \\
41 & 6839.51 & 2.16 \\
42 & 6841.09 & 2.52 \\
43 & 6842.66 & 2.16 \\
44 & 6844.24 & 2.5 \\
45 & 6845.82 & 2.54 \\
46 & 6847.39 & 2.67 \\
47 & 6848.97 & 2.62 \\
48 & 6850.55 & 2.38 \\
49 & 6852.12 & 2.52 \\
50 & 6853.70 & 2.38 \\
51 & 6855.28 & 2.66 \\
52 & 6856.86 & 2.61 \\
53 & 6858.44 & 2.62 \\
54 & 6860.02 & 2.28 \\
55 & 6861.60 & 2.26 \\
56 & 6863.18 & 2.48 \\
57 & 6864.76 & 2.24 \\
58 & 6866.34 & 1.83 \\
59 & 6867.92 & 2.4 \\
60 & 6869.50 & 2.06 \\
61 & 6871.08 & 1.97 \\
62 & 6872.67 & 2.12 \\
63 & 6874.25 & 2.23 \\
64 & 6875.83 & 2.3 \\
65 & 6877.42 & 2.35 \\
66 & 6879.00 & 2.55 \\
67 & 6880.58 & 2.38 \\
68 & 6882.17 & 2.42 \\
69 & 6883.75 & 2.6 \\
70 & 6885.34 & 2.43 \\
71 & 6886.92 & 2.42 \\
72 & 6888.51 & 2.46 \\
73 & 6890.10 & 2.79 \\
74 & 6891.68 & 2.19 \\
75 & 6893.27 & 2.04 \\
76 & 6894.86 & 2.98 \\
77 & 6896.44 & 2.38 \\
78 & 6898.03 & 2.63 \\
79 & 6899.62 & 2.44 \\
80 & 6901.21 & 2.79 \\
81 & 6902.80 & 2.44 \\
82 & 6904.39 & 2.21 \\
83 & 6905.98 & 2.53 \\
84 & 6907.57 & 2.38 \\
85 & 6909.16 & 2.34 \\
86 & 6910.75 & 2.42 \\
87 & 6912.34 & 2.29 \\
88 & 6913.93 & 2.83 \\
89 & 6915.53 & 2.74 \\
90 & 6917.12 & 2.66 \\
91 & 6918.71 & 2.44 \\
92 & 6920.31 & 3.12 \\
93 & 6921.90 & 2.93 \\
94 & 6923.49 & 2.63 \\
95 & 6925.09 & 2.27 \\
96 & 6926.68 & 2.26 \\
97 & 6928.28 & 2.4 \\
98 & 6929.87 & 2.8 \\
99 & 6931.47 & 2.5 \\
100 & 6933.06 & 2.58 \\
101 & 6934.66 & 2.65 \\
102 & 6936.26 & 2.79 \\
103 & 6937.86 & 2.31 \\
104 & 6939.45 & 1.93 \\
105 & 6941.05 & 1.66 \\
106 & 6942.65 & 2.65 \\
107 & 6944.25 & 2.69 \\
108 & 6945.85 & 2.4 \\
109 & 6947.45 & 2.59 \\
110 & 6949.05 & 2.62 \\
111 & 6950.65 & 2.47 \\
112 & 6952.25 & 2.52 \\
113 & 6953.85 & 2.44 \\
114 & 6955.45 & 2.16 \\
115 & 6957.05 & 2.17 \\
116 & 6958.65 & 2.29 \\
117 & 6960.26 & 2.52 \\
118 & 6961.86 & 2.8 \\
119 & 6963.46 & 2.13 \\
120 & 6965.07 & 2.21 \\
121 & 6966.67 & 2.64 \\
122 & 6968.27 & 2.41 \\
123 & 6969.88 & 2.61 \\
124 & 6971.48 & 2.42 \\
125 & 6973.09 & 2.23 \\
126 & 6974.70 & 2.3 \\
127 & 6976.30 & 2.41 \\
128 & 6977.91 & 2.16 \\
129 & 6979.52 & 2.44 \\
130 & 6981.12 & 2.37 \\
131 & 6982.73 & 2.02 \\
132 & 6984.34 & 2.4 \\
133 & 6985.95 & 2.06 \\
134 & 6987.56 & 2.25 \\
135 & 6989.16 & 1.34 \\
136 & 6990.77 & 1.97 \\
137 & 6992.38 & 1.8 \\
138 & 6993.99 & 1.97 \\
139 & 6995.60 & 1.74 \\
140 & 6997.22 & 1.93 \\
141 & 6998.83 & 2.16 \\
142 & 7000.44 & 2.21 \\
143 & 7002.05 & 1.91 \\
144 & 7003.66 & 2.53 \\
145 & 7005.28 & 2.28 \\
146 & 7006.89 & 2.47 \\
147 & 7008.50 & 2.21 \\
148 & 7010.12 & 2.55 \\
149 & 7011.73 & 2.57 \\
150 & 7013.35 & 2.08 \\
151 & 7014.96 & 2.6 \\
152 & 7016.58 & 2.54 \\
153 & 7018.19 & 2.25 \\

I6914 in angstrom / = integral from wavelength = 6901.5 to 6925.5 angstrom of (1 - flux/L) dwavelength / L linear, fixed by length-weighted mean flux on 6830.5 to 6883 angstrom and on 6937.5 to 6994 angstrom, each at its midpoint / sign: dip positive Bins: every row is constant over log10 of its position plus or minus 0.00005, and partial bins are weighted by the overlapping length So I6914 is -2.4 angstrom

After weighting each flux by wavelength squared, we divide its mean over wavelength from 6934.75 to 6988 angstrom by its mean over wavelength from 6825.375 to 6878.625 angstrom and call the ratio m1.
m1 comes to 1.0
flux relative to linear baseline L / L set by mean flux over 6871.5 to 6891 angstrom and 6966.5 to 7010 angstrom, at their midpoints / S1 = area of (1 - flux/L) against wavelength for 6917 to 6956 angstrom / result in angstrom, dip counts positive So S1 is -3.4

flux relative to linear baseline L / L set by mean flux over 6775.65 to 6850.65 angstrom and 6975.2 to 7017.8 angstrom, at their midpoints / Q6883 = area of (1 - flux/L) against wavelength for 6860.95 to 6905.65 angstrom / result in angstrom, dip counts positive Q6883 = -0.7 angstrom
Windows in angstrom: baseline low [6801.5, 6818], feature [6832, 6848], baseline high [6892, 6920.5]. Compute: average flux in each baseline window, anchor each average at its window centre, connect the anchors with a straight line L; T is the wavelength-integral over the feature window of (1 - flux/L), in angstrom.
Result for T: 0.6 angstrom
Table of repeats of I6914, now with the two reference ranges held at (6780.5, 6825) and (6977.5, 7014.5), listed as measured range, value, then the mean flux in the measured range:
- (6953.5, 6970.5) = -1.45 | 2.39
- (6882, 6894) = -0.49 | 2.42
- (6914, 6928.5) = -2.24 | 2.62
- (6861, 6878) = 1.11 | 2.2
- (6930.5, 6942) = -0.55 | 2.36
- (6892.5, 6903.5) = -1.05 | 2.53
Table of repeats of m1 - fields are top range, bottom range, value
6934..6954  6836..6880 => 1.06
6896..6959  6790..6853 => 1.05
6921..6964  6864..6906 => 1.05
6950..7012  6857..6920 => 0.96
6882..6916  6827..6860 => 1.04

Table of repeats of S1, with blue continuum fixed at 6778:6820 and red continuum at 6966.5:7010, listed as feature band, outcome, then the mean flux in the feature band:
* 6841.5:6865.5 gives -0.9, 2.46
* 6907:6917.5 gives -1.0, 2.52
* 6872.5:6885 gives -0.2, 2.38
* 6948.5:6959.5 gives -0.7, 2.38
